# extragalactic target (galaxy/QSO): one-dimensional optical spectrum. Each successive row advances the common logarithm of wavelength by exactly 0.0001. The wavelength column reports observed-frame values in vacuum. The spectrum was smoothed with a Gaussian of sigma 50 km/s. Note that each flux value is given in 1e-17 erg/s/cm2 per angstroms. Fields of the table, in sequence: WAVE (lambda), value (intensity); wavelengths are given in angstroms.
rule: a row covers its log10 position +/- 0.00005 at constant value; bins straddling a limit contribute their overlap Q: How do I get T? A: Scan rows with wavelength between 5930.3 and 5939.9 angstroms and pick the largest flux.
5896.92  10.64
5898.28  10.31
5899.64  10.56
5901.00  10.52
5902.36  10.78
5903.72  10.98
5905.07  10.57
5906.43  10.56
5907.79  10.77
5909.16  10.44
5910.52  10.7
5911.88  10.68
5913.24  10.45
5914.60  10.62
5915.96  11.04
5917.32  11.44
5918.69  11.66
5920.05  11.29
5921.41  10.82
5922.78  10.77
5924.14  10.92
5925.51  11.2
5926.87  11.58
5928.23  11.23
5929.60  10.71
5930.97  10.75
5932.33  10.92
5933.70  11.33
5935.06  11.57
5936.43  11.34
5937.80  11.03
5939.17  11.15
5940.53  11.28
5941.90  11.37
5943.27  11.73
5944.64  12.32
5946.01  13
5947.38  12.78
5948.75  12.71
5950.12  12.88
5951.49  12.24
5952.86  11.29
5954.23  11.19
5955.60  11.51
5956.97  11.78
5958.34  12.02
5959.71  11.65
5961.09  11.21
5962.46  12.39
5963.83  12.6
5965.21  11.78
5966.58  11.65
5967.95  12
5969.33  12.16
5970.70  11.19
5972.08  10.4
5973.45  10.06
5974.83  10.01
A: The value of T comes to 11.57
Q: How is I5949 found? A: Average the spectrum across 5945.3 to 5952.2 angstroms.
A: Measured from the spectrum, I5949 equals 12.7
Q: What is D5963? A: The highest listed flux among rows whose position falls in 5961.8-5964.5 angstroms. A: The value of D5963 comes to 12.6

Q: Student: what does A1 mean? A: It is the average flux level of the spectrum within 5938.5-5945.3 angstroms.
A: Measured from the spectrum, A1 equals 11.6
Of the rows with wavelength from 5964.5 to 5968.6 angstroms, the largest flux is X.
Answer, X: 12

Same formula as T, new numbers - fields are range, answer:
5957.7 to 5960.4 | 12.02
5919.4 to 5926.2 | 11.29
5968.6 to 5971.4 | 12.16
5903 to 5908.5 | 10.98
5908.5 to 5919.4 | 11.66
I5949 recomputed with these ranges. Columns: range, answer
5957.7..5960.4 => 11.8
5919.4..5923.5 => 11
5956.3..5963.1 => 11.8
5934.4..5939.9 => 11.3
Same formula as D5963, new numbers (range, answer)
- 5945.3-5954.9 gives 13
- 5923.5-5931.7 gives 11.58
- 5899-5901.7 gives 10.56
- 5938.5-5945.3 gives 12.32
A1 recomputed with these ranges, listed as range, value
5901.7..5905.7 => 10.8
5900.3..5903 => 10.6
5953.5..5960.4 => 11.6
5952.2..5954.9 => 11.2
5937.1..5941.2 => 11.2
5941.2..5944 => 11.5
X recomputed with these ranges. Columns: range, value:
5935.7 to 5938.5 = 11.34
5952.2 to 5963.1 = 12.39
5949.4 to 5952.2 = 12.88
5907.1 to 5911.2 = 10.77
